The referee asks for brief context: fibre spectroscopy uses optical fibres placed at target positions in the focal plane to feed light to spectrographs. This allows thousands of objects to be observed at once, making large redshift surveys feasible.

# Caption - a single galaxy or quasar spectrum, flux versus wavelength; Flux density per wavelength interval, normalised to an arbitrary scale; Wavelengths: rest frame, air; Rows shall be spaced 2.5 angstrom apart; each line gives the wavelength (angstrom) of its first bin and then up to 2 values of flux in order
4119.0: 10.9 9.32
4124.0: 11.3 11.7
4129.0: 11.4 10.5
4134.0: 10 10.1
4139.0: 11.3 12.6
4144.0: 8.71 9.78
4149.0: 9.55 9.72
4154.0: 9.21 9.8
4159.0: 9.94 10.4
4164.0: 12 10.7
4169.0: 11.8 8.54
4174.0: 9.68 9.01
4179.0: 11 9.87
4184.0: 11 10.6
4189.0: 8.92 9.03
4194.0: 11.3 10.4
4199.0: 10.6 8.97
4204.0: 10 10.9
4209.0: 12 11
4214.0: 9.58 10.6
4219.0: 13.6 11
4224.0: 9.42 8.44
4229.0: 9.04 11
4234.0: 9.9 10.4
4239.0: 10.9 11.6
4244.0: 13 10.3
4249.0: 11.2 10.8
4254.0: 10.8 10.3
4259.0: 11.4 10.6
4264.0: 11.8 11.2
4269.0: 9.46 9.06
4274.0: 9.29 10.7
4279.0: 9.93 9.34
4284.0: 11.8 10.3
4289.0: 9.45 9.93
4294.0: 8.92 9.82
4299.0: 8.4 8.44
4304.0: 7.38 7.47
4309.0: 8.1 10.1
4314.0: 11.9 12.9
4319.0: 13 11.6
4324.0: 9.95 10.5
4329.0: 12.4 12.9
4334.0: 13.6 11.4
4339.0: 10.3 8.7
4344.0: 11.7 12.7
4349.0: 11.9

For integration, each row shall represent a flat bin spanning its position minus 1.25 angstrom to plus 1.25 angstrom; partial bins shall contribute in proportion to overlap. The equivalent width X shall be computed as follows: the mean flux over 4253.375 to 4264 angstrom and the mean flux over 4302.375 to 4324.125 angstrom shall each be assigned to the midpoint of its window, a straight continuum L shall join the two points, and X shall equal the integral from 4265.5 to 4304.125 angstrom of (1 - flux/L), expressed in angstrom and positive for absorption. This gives 3.5 angstrom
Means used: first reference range 10.9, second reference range 10.3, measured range 9.64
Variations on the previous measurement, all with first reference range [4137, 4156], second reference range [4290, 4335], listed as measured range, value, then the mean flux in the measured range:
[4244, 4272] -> -1.3 angstrom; 10.8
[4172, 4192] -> 0.6 angstrom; 9.87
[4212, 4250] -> -1.6 angstrom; 10.7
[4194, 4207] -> -0.1 angstrom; 10.2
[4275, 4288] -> -0.1 angstrom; 10.4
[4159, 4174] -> -0.6 angstrom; 10.5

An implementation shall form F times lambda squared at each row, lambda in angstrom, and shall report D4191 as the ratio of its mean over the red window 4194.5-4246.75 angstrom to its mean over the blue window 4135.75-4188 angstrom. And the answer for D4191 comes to 1.1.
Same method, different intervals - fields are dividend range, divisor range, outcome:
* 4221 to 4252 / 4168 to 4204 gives 1.07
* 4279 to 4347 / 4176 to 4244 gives 1.05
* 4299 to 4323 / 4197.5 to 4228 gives 1.00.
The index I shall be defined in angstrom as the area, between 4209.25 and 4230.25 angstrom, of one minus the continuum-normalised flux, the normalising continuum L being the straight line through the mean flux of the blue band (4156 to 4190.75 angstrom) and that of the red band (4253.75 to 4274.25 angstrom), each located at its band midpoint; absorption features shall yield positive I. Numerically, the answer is -0.1 angstrom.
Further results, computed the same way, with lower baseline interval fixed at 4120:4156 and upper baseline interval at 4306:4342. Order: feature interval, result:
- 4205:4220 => -0.79 angstrom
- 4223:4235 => 1.31 angstrom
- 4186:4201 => 0.74 angstrom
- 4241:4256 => -0.57 angstrom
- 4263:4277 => 0.89 angstrom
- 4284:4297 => 1.30 angstrom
